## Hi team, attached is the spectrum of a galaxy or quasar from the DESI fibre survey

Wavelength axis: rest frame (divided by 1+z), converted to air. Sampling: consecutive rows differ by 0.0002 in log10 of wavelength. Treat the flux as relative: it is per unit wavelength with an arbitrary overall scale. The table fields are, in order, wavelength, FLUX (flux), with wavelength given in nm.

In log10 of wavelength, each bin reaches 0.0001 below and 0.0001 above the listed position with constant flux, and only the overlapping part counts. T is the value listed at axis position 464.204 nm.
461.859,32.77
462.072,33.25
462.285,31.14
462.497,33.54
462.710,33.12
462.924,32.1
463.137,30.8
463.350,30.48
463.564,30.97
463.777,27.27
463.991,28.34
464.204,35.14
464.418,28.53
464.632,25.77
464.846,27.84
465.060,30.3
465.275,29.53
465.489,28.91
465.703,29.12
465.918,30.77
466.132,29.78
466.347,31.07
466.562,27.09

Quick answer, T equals 35.14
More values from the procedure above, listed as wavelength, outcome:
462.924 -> 32.1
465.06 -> 30.3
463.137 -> 30.8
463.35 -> 30.48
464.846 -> 27.84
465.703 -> 29.12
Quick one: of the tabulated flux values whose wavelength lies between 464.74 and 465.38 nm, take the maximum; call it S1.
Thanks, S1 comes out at 30.3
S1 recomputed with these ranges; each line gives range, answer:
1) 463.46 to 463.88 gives 30.97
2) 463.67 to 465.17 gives 35.14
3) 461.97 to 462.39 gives 33.25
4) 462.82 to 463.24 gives 32.1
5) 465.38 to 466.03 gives 30.77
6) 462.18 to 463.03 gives 33.54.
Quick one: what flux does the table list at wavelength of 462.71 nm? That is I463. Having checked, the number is 33.12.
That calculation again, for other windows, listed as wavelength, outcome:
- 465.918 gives 30.77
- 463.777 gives 27.27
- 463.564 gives 30.97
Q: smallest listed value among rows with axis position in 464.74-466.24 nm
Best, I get 27.84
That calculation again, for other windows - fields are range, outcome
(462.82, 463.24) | 30.8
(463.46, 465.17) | 25.77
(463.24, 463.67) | 30.48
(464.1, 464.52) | 28.53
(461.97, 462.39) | 31.14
